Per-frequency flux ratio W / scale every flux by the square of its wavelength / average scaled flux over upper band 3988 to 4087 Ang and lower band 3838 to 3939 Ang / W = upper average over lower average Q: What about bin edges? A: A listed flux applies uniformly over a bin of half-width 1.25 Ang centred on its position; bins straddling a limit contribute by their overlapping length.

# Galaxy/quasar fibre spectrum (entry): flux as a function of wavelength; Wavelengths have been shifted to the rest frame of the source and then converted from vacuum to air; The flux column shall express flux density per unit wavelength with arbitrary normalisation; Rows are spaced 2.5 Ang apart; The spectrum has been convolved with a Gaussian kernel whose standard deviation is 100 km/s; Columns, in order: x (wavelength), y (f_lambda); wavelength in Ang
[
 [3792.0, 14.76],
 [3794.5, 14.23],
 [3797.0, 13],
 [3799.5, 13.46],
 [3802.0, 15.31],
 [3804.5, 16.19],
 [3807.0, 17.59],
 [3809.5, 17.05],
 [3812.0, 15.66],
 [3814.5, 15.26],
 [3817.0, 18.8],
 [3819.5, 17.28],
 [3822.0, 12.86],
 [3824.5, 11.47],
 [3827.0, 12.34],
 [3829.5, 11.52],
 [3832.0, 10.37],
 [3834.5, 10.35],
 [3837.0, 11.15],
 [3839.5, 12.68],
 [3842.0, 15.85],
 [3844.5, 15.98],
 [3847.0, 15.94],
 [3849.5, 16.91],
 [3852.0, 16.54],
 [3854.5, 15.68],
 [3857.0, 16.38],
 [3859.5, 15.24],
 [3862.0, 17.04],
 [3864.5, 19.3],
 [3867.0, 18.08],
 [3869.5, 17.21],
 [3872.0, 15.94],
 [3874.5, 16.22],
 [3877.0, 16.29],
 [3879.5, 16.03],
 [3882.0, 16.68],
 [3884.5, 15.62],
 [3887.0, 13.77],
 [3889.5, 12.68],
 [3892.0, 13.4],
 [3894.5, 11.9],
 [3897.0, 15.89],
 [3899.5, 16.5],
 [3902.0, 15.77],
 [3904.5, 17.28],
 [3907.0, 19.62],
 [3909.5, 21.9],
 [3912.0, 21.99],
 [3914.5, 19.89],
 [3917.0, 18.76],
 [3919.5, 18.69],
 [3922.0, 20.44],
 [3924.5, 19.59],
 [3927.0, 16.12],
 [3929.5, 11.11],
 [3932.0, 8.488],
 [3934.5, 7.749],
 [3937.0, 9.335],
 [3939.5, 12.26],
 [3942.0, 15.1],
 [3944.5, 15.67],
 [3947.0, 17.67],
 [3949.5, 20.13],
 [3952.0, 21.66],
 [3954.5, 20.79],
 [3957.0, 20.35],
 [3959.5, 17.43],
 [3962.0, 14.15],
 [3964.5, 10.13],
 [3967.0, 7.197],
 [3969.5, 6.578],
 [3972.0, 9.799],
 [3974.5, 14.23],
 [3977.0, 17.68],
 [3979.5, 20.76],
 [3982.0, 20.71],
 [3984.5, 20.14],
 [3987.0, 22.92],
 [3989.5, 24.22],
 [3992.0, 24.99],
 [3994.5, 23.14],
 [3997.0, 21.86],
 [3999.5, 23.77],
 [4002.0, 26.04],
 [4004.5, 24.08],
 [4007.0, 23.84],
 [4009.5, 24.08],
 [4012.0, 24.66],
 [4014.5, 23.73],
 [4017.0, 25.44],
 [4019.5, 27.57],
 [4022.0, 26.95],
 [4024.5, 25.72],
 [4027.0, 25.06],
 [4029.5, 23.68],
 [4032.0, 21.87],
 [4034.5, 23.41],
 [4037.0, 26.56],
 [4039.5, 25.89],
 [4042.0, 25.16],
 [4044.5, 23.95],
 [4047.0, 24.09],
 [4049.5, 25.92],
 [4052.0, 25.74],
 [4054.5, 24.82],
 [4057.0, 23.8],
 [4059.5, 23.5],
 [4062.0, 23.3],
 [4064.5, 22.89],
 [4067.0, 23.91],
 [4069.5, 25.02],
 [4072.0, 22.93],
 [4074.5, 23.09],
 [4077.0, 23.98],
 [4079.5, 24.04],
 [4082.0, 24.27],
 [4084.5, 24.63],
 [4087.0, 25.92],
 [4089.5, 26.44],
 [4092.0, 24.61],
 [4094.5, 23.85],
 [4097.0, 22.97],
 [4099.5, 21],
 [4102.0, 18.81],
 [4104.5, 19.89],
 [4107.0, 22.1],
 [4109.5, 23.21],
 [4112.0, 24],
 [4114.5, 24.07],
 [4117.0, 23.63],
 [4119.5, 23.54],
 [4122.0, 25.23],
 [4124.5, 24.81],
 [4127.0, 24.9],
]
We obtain 1.6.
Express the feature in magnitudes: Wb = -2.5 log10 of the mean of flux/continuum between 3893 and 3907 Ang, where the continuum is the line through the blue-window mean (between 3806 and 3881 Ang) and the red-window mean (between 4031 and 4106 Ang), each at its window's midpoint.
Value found 0.11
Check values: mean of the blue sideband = 15.3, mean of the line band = 15.8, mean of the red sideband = 23.9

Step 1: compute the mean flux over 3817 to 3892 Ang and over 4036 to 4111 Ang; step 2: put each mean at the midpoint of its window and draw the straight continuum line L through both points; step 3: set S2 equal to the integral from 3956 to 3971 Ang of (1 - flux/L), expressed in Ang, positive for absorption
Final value 5.33 Ang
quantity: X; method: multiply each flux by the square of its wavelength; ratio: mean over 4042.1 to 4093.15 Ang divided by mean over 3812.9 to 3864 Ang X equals 1.88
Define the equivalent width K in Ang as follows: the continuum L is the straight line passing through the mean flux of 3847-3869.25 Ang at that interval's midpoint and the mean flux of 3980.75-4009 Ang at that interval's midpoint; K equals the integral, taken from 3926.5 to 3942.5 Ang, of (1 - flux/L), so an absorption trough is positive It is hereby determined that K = 7.3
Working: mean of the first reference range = 16.9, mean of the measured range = 11.1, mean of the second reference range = 23.3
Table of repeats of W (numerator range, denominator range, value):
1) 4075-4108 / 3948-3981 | 1.60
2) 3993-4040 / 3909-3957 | 1.53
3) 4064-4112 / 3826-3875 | 1.75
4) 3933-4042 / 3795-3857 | 1.50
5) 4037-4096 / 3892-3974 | 1.68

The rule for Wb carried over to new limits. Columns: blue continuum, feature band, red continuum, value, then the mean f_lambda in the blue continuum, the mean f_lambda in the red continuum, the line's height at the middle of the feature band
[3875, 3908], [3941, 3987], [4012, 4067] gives 0.22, 15.5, 24.7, 20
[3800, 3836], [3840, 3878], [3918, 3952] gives -0.13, 14.4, 15.1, 14.6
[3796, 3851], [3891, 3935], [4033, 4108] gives 0.08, 14.4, 23.9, 17.9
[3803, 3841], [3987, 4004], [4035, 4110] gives -0.15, 14.1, 23.9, 20.9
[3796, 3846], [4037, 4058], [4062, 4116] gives -0.14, 14.2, 23.4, 22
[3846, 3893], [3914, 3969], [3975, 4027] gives 0.29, 16.1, 23.5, 20.1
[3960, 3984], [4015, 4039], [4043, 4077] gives -0.24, 13.8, 24.1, 20.2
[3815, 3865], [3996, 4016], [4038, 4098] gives -0.11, 14.6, 24.4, 21.7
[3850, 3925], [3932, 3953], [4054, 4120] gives 0.29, 17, 23.5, 18.8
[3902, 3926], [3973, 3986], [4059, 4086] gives 0.15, 19.5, 23.8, 21.3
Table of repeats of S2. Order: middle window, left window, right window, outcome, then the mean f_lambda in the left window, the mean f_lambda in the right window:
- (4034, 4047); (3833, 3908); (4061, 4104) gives -1.8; 15.6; 23.6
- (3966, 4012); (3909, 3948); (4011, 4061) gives 2.5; 15.8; 24.9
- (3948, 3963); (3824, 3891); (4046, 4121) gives -0.3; 15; 23.7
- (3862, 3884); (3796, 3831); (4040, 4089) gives 0.2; 14.8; 24.3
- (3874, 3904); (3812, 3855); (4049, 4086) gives 2.6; 14.2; 24.1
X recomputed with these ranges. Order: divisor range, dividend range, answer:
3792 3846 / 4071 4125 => 1.90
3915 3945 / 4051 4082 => 1.76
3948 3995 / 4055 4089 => 1.43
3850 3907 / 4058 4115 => 1.63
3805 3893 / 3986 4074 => 1.76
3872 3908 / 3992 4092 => 1.70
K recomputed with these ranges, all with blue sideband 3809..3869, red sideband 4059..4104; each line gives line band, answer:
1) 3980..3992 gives -1.2 Ang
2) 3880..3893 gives 1.6 Ang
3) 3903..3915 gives -1.8 Ang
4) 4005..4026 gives -3.9 Ang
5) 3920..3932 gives 1.3 Ang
